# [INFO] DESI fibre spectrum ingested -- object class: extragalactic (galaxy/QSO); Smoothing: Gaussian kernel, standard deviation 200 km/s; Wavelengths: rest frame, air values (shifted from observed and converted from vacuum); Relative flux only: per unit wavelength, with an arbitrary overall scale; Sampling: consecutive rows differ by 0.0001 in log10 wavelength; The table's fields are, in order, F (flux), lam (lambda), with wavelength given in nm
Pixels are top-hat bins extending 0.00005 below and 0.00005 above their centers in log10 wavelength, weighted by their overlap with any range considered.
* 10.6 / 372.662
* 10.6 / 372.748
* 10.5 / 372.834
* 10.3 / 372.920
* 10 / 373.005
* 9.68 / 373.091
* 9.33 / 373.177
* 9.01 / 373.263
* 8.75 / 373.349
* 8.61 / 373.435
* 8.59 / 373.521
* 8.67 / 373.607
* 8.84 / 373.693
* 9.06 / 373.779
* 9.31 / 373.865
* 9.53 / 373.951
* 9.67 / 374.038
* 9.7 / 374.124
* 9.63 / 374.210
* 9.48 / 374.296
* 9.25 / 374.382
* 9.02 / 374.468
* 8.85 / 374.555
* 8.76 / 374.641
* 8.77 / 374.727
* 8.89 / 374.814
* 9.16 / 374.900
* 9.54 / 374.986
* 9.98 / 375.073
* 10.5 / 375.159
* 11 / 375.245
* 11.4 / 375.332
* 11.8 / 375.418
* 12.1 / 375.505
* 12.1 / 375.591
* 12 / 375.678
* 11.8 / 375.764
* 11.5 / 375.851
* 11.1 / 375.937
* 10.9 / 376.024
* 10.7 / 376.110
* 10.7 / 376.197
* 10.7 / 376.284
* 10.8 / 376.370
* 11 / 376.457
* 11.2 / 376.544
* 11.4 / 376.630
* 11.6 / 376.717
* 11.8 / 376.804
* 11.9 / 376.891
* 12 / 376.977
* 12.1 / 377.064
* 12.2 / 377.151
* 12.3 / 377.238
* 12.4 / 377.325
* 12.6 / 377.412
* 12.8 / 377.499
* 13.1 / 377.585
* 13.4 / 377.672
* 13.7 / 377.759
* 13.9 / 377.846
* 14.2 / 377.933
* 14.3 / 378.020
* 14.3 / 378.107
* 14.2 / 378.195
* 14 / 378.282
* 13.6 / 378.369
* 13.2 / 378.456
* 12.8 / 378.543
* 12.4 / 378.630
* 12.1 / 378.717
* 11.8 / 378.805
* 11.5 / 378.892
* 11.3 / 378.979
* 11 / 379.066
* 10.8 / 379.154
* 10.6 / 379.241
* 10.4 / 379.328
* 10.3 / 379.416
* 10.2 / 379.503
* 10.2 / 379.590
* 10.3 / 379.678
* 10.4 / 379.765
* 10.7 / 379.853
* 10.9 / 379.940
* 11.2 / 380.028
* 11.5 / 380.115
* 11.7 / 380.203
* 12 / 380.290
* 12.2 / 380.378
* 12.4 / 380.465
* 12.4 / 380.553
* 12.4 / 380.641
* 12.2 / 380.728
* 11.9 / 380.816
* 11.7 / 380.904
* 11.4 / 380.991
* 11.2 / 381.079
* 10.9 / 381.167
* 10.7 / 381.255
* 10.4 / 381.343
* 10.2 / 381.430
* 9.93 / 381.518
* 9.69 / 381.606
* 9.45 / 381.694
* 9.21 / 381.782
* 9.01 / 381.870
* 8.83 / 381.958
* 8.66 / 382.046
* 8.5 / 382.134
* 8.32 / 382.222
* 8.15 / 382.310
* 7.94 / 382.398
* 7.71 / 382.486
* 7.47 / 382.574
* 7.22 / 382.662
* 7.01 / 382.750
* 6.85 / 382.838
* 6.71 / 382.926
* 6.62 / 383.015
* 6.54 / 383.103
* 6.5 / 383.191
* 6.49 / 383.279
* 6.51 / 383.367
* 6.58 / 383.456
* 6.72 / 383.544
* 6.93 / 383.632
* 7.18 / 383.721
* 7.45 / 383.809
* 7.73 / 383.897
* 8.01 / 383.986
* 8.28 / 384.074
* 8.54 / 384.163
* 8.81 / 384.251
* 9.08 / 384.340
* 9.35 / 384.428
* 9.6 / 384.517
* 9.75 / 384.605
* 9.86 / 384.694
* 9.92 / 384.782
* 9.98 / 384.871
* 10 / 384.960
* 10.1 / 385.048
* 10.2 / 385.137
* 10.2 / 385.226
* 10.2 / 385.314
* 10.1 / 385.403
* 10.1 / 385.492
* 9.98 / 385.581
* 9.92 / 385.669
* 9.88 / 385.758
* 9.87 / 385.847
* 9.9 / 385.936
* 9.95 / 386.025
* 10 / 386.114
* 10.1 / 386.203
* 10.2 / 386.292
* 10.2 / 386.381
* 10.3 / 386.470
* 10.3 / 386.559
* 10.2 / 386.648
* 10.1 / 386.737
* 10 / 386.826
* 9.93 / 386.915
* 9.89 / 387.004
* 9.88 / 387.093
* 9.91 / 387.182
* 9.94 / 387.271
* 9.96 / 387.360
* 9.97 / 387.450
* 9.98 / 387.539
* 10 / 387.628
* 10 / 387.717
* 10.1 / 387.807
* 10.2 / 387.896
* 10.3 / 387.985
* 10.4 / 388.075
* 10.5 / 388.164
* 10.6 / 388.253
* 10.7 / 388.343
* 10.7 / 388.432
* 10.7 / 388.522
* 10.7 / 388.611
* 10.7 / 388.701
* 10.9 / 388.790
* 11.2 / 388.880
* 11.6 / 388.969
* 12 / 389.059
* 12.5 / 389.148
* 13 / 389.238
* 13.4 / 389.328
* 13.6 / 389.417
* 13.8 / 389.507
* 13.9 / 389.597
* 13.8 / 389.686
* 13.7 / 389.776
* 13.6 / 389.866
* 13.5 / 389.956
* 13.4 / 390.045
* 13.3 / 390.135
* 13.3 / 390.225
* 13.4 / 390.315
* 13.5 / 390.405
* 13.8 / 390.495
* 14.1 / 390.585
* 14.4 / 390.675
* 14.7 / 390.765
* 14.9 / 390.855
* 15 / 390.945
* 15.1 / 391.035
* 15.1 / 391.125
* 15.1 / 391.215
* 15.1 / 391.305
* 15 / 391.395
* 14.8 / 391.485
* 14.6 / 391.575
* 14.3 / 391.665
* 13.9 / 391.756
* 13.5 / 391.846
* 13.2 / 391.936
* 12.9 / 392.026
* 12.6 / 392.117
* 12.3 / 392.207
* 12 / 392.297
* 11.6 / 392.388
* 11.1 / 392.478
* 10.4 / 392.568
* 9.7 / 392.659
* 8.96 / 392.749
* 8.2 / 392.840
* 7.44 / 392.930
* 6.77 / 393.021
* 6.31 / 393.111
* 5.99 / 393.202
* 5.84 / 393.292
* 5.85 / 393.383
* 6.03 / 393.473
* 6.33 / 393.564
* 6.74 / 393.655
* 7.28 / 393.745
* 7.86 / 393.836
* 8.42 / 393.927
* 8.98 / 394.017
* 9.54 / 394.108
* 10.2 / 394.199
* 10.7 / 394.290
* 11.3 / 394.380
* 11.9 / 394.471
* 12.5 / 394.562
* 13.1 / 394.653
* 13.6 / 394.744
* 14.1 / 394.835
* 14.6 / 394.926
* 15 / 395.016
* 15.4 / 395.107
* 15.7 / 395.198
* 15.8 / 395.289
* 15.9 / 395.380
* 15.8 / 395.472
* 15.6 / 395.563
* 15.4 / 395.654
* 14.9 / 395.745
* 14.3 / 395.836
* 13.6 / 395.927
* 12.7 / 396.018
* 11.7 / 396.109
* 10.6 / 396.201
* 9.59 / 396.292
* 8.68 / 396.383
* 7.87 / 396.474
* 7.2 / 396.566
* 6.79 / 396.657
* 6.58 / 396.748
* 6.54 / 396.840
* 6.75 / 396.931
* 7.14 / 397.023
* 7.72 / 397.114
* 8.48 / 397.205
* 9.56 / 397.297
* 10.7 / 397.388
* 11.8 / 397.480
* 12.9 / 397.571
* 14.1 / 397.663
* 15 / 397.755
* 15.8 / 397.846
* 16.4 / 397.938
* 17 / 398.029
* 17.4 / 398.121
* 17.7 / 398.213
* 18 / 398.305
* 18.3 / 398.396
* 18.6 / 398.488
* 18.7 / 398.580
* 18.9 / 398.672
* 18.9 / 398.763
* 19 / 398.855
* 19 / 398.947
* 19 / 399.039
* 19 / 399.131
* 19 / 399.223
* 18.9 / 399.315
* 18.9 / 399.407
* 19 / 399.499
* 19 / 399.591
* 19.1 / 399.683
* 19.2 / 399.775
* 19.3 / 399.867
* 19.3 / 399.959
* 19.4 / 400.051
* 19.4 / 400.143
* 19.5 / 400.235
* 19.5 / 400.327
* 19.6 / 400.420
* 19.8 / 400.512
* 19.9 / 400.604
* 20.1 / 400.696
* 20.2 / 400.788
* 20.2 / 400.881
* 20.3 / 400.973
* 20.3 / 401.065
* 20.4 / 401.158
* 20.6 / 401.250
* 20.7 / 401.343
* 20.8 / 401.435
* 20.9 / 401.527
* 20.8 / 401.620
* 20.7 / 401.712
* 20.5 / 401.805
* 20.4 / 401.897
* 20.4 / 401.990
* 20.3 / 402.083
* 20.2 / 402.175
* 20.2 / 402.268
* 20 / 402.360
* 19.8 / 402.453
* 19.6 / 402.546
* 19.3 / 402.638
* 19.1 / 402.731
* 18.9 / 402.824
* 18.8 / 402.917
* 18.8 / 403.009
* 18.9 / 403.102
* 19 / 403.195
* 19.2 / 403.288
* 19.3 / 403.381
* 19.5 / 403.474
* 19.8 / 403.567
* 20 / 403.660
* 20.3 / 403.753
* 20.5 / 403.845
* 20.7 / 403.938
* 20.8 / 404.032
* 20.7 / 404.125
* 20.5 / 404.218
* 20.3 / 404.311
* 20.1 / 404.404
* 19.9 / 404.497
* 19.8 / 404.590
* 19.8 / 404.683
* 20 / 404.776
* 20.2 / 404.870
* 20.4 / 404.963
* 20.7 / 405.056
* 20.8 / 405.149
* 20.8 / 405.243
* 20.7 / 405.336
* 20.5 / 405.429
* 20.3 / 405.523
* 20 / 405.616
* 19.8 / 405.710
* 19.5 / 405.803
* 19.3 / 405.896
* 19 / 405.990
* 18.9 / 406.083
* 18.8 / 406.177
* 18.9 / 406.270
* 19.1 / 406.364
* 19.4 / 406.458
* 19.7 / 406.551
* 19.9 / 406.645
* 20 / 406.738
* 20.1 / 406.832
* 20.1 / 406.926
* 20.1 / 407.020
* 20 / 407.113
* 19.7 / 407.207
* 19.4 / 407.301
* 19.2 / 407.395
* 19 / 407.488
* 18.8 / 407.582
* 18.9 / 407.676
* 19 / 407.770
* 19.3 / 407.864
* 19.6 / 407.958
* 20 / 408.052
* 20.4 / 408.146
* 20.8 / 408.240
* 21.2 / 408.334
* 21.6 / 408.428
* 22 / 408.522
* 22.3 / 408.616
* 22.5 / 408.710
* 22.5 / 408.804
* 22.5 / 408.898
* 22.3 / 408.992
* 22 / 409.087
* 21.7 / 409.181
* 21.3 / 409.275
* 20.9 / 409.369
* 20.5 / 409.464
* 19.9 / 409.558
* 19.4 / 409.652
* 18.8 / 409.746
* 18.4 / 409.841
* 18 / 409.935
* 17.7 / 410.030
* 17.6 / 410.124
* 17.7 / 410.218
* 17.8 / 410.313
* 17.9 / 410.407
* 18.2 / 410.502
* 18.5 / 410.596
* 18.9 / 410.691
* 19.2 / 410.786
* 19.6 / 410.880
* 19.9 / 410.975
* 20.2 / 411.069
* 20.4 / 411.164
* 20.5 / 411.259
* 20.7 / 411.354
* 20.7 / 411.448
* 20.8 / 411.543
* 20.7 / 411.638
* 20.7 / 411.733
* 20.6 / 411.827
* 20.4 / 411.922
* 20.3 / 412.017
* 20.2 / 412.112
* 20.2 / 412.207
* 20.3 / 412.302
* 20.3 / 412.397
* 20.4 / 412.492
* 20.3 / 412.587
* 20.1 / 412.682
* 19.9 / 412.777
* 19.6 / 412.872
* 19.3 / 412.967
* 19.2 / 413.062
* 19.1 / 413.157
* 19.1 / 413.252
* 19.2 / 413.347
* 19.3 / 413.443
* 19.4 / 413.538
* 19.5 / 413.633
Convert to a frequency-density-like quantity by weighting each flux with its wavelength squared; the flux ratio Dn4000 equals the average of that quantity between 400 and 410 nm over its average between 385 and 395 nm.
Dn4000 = 1.9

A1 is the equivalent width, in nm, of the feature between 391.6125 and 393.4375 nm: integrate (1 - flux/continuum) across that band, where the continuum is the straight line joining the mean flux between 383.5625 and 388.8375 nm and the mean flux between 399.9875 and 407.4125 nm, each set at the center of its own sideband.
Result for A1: 0.44 nm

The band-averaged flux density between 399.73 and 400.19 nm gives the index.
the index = 19.3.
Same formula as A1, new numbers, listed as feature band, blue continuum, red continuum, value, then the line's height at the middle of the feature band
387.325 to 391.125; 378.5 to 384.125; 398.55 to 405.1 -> 0.36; 13.5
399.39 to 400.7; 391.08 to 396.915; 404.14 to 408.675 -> -0.33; 15.5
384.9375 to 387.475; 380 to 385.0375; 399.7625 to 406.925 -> 0.23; 11.1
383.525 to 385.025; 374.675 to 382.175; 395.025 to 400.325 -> 0.45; 12.5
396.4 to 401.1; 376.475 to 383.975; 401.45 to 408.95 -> 0.44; 17.6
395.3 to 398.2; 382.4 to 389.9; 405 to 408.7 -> 0.60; 15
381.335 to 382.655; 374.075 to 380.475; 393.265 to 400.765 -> 0.35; 12.1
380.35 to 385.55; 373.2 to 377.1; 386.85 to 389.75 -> 0.80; 10.8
